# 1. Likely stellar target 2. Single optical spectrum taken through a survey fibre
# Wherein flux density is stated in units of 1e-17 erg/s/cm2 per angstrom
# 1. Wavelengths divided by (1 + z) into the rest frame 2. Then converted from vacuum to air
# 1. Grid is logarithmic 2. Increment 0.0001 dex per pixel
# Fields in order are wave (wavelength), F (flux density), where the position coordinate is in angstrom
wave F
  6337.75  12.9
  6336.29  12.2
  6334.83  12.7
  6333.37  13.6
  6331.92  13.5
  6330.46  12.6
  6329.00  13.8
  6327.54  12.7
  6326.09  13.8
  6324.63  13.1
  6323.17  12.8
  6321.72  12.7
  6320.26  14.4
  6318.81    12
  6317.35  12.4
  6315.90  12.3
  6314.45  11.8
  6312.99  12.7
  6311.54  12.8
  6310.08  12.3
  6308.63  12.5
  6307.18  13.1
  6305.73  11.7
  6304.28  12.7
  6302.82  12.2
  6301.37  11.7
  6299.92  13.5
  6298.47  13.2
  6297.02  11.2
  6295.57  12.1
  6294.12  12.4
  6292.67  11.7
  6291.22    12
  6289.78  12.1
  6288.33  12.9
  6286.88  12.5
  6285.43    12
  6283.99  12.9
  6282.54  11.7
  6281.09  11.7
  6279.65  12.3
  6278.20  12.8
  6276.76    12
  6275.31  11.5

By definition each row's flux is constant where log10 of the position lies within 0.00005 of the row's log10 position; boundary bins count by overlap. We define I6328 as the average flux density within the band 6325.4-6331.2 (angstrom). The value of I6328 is 13.2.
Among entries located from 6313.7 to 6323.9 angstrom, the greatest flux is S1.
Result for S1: 14.4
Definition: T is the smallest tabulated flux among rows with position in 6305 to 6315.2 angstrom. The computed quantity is 11.7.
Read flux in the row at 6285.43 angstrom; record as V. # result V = 12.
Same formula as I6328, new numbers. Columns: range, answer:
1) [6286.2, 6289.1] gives 12.7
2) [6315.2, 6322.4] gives 12.8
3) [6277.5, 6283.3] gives 12.1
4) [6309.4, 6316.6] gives 12.4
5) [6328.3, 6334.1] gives 13.4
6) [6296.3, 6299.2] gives 12.2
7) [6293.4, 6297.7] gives 11.9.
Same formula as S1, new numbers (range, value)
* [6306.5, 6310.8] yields 13.1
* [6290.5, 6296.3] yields 12.4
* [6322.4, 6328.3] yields 13.8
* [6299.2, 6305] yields 13.5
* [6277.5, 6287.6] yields 12.9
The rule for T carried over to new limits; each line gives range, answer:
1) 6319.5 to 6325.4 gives 12.7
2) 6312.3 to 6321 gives 11.8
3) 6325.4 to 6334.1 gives 12.6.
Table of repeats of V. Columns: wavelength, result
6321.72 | 12.7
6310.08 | 12.3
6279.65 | 12.3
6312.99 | 12.7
